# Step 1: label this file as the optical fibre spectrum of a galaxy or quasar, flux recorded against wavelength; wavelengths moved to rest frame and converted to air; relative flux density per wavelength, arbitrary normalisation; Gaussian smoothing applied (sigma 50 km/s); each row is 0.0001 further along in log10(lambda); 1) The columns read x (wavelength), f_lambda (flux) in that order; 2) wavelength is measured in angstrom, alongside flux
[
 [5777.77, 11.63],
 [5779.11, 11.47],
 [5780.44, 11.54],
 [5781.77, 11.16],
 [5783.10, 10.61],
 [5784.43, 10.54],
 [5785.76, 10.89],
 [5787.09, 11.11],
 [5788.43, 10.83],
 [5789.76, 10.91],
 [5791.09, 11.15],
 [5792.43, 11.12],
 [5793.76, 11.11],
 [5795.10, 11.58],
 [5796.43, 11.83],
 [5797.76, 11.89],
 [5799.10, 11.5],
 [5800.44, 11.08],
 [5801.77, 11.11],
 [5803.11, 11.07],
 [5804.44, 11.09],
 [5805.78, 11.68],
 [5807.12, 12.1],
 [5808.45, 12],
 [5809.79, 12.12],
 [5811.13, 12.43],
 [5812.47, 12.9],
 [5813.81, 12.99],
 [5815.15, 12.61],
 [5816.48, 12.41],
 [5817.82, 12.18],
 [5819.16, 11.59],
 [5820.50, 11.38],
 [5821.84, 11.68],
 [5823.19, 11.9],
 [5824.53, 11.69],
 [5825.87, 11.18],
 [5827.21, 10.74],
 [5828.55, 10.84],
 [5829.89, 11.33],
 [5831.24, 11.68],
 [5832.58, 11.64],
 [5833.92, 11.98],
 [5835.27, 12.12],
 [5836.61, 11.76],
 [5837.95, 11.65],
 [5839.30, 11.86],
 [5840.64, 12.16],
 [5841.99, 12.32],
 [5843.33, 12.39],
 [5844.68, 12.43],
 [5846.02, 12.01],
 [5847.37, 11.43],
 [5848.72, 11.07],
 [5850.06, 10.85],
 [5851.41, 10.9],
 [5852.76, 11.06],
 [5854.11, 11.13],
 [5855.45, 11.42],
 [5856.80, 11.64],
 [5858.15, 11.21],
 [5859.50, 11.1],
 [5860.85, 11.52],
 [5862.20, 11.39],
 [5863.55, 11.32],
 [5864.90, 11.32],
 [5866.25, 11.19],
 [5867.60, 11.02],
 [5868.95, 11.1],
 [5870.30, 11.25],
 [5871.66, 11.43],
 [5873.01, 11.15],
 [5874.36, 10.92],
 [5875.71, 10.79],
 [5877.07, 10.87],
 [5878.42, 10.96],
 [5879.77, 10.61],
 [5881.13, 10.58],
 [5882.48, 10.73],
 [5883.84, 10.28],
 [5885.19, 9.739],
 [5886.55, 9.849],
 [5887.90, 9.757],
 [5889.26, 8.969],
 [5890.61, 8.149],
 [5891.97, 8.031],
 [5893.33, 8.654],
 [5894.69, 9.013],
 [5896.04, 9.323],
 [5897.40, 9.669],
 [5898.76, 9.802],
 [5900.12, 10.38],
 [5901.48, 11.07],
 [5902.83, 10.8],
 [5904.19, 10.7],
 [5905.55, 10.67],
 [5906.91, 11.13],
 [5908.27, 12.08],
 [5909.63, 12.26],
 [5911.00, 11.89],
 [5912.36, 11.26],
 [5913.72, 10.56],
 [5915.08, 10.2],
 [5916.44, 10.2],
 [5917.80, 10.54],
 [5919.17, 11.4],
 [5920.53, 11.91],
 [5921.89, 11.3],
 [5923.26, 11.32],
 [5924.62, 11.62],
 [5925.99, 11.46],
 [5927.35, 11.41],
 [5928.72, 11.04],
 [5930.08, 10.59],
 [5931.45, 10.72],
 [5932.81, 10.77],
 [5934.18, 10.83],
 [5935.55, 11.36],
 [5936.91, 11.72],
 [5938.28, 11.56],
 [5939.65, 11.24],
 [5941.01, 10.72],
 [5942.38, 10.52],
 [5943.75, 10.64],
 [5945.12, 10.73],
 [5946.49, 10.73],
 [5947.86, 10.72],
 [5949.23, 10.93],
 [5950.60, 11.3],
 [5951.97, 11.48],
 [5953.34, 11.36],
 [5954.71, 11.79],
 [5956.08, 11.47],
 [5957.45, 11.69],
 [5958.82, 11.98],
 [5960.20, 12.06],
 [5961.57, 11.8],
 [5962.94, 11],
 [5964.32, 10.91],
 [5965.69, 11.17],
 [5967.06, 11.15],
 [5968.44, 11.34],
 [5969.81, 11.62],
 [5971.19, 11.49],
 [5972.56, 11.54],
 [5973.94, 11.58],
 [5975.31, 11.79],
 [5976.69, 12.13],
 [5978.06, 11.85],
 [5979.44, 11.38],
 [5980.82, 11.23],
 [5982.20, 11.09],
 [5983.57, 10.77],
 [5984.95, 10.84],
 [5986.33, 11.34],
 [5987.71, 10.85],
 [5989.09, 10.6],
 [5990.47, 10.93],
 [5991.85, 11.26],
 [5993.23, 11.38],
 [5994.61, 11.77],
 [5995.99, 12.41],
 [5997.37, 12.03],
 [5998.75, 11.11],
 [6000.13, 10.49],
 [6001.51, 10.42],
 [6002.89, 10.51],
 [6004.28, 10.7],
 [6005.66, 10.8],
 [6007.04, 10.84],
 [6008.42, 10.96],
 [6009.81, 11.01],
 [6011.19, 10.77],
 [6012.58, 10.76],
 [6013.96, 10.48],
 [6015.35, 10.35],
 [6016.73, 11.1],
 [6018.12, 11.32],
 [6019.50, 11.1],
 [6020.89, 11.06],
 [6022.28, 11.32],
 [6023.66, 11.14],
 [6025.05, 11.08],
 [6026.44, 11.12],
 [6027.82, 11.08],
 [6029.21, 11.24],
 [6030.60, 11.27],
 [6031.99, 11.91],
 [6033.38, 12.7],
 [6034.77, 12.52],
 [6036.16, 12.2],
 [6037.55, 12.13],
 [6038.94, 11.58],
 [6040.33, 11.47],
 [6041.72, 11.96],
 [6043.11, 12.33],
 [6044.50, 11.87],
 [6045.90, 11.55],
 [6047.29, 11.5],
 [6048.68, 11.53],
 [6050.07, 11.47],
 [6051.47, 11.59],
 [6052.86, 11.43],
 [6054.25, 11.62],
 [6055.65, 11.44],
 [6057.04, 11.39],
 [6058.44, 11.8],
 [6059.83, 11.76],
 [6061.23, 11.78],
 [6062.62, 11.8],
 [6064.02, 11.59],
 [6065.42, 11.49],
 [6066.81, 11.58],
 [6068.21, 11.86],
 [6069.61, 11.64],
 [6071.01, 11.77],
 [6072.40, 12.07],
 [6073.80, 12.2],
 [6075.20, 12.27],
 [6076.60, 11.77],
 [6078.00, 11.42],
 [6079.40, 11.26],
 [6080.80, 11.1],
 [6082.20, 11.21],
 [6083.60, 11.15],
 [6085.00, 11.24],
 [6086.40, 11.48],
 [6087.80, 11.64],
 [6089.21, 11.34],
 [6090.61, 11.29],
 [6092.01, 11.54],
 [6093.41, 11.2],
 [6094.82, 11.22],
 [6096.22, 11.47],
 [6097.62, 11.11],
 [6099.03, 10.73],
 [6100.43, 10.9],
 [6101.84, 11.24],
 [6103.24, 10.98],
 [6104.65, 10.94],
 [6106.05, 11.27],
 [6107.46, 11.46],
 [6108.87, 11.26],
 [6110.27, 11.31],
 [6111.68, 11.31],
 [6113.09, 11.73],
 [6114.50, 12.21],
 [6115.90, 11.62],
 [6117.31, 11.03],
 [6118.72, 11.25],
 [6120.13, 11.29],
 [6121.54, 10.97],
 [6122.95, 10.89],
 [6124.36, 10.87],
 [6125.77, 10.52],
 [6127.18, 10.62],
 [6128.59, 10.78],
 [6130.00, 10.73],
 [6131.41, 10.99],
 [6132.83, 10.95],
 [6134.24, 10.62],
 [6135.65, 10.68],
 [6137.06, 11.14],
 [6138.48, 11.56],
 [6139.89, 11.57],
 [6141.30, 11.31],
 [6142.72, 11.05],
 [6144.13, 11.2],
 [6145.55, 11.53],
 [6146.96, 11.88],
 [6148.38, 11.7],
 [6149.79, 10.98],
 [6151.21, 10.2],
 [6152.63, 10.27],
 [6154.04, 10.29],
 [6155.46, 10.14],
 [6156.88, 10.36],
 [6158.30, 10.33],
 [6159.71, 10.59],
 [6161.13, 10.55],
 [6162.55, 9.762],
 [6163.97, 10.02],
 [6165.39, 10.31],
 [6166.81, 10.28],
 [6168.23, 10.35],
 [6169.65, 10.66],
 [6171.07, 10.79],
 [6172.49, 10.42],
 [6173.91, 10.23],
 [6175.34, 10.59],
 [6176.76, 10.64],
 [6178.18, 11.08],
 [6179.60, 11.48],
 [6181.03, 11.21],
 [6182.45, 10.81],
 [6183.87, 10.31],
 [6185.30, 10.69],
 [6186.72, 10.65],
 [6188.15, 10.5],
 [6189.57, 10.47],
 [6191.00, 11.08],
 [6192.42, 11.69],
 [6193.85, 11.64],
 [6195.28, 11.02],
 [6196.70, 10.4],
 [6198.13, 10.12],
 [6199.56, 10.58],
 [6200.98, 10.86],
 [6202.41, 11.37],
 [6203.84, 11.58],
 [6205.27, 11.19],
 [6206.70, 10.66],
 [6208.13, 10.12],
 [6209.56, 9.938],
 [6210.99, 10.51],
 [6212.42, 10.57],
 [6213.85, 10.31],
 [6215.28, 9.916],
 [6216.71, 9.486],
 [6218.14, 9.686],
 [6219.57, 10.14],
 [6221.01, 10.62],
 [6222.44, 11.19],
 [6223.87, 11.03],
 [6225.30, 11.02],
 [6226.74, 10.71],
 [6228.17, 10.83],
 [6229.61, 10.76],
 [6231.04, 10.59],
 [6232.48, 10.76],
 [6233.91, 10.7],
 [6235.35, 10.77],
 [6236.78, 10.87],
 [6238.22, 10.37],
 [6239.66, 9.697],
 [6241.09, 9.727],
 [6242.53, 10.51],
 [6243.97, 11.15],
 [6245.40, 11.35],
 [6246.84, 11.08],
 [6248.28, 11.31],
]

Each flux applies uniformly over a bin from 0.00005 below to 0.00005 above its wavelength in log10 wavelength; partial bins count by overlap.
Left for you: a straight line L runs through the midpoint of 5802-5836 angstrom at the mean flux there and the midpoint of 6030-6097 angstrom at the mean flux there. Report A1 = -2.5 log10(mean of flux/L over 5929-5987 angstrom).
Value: 0.04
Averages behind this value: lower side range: 11.8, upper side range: 11.7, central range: 11.3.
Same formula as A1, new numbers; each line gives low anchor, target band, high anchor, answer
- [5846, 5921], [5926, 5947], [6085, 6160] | -0.02 mag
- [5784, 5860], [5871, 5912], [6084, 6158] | 0.11 mag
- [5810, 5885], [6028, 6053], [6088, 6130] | -0.05 mag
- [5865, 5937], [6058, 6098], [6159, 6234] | -0.09 mag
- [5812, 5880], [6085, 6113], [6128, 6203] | -0.03 mag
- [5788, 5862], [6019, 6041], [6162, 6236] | -0.05 mag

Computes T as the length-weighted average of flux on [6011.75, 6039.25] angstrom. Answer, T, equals 11.4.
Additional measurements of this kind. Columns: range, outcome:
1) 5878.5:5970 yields 10.8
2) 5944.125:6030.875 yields 11.2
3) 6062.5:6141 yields 11.3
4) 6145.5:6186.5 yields 10.6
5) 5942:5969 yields 11.2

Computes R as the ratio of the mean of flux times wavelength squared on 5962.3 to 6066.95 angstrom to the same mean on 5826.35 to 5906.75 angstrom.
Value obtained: 1.10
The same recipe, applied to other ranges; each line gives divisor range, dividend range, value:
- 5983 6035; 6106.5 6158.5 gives 1.03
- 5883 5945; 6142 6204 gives 1.10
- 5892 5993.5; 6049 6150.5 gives 1.08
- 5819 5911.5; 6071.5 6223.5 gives 1.09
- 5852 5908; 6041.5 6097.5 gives 1.17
